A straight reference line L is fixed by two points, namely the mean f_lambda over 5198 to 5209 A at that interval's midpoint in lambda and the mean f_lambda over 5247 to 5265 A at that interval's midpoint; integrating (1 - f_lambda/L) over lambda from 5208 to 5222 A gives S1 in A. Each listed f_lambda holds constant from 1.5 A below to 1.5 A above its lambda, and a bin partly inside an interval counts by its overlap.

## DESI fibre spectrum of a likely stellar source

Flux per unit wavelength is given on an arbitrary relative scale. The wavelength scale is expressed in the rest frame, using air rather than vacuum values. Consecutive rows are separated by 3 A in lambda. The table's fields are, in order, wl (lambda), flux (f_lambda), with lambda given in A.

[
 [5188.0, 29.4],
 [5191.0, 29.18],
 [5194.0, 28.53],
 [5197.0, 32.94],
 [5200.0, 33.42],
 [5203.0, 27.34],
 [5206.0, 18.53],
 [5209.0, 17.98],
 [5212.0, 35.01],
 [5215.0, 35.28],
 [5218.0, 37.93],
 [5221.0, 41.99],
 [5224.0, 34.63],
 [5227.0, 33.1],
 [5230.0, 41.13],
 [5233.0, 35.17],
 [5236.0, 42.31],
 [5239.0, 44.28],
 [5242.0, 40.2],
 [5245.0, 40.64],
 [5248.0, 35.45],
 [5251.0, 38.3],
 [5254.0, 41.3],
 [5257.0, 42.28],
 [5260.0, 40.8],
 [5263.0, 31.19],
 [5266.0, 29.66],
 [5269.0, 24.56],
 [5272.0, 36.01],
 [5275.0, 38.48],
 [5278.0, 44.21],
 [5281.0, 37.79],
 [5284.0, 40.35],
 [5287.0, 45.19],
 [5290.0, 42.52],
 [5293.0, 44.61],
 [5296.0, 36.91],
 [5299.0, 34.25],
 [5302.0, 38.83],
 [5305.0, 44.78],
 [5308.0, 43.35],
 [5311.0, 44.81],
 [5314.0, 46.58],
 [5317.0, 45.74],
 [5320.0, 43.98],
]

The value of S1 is -2.7 A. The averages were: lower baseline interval 25.6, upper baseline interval 38.1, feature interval 33.9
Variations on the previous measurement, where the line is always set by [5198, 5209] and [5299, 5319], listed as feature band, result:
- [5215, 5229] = -4.0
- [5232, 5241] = -2.8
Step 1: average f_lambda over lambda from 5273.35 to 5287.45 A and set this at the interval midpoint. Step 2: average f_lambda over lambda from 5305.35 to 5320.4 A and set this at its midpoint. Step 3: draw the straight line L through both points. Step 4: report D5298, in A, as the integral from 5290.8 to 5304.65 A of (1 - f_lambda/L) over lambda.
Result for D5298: 1.18 A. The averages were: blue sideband 40.9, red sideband 45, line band 39.4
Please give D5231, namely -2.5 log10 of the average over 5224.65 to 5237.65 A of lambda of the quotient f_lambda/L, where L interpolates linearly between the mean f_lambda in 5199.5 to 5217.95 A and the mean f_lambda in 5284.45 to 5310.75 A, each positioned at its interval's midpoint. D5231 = -0.19 mag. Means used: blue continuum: 28.4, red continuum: 41.4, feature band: 37.8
